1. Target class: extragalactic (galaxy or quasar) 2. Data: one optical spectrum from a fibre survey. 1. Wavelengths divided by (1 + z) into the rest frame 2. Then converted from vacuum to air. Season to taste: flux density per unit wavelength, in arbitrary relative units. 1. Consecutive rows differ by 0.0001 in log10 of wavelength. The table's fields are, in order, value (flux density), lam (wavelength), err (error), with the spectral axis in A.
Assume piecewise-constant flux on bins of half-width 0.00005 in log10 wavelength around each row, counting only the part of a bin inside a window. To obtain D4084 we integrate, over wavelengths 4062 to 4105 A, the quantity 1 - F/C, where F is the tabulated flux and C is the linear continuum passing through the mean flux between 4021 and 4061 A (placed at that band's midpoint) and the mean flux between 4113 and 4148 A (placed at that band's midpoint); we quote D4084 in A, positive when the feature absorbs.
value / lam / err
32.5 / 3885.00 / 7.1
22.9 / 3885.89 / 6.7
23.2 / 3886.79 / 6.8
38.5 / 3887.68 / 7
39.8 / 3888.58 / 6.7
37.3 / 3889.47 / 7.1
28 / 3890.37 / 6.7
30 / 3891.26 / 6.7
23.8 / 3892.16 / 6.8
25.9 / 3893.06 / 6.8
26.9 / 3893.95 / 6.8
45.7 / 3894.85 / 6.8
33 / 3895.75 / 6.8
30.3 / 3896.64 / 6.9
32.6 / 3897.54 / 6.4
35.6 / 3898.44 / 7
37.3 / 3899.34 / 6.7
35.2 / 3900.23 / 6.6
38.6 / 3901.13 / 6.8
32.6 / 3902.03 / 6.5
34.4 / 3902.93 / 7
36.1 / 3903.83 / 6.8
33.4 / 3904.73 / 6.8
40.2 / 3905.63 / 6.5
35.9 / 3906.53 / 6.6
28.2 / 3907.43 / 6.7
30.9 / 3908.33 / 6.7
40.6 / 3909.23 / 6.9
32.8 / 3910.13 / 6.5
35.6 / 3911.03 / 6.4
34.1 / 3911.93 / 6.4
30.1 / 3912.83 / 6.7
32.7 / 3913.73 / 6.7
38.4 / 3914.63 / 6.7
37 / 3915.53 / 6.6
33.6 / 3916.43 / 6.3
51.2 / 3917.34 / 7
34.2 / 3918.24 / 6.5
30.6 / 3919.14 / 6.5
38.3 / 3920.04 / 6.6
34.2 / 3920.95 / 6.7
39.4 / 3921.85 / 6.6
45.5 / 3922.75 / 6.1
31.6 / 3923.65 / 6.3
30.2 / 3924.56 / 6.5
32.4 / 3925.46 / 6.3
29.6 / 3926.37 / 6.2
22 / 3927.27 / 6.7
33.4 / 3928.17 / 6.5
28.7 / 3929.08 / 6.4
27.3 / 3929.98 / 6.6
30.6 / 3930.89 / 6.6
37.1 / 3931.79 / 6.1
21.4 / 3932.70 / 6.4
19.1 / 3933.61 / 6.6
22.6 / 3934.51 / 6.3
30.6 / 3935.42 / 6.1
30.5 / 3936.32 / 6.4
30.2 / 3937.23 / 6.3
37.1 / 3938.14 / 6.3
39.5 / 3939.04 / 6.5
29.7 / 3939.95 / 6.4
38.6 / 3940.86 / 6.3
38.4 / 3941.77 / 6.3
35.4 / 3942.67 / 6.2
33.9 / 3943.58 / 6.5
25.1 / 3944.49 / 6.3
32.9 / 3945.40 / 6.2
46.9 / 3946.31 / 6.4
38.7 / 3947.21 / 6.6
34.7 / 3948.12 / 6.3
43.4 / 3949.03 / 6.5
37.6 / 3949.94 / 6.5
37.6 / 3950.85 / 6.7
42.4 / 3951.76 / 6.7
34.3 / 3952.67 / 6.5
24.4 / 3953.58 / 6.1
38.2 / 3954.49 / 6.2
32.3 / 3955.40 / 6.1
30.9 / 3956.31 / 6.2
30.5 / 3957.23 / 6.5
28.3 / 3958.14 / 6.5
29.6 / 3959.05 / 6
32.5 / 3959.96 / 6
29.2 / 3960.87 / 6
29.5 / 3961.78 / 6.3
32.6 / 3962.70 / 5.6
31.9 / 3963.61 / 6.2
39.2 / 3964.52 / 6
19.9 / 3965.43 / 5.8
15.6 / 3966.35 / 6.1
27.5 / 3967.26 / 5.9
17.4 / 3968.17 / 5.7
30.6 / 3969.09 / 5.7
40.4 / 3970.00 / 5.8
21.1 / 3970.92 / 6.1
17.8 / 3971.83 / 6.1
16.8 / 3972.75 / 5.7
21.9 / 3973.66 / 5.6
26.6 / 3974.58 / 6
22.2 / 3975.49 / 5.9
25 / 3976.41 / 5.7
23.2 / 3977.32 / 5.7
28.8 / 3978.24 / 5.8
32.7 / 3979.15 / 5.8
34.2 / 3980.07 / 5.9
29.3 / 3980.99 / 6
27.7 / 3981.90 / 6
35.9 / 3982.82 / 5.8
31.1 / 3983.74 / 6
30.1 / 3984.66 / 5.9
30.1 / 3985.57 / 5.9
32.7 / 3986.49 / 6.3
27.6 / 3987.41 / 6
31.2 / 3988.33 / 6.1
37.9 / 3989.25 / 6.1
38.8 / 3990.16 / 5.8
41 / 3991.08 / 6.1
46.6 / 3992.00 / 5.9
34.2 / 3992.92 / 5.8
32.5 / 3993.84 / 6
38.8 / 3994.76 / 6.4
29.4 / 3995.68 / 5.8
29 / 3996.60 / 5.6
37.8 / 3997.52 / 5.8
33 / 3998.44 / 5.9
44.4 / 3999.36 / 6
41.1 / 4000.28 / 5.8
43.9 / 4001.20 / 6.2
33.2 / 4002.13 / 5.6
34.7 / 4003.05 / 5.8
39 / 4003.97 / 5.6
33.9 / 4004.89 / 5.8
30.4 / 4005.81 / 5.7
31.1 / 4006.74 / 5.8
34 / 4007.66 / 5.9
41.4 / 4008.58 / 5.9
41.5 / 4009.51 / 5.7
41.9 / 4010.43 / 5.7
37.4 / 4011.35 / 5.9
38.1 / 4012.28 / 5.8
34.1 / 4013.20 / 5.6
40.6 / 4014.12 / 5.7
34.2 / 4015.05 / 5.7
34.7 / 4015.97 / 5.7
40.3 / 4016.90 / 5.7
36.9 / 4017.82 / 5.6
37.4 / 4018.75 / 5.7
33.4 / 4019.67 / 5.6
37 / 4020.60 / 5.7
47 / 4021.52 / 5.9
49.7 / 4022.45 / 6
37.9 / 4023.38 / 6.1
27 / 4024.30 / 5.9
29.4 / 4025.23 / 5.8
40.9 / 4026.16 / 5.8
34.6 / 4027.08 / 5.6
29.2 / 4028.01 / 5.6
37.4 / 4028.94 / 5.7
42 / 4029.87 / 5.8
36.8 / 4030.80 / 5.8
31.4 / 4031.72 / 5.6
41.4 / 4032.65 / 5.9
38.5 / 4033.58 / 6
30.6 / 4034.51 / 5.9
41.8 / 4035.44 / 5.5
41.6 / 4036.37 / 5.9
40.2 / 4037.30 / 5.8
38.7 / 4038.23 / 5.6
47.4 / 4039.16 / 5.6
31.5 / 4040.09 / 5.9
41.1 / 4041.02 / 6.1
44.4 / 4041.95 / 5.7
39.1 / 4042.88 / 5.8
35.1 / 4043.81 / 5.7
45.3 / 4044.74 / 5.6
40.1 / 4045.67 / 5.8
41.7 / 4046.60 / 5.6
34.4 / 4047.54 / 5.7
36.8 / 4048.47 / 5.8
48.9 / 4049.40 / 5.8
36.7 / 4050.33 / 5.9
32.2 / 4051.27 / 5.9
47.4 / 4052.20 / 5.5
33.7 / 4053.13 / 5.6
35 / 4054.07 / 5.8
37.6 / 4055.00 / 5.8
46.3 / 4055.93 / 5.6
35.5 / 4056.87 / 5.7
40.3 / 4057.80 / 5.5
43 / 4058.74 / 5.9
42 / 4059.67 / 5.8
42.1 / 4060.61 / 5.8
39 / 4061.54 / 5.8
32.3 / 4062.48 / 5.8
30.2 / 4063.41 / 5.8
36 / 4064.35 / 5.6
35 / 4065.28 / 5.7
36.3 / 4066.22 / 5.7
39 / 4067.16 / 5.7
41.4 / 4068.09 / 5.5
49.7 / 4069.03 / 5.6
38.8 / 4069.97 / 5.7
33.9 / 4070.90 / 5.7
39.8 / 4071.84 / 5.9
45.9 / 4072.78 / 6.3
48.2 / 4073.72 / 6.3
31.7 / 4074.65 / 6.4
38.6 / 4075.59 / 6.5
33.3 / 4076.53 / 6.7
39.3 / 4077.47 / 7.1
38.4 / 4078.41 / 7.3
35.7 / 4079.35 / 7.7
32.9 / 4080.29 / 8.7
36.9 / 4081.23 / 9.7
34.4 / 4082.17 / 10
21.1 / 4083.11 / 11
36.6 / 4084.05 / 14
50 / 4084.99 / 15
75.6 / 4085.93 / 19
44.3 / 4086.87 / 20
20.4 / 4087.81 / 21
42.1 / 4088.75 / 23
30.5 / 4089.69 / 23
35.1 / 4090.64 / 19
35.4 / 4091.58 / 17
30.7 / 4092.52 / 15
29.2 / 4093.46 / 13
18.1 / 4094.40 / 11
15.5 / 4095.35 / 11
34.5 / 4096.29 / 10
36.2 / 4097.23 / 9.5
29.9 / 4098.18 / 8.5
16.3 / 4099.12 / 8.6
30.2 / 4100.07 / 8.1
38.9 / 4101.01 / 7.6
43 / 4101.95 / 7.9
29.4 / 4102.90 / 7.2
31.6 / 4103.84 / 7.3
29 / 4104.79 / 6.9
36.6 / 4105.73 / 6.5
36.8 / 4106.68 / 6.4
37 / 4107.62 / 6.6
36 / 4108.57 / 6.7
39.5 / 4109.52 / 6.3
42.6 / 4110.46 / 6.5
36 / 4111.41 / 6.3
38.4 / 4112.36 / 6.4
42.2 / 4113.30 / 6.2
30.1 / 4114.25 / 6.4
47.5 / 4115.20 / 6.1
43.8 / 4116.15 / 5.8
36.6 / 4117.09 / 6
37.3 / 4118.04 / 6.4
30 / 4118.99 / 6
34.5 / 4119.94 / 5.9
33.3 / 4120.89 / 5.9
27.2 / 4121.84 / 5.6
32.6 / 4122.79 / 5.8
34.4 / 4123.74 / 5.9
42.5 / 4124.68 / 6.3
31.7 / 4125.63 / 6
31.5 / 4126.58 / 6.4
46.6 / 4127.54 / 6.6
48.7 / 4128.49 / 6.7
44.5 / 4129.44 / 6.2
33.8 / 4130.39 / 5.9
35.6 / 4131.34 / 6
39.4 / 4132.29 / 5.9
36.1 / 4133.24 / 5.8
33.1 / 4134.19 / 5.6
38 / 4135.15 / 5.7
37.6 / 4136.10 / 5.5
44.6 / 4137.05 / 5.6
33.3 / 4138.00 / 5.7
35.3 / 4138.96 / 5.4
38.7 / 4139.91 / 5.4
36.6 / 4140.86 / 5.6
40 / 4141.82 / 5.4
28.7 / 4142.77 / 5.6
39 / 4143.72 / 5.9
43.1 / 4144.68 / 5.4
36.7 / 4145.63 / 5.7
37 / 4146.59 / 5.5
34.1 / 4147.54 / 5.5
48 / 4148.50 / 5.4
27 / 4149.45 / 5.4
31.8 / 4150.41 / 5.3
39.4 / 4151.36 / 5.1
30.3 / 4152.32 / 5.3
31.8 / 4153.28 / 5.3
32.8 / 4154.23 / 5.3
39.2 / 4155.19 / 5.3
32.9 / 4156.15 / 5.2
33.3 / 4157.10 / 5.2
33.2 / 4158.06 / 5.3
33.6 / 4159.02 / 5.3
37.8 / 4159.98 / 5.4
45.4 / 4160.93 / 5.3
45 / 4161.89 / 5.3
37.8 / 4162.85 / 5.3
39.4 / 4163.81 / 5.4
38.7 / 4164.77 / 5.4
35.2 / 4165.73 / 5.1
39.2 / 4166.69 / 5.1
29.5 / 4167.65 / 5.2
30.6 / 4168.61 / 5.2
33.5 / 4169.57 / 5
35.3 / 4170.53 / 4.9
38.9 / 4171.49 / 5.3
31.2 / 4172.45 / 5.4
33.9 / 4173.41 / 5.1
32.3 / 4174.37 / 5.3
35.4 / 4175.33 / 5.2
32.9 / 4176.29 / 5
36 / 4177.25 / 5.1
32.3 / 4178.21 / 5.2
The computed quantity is 2.9 A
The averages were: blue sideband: 38.9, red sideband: 37.2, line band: 35.5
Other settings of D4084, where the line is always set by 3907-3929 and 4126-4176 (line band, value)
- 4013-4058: -3.6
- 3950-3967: 1.8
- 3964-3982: 4.6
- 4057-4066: -0.5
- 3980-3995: 0.4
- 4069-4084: -0.5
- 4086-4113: 1.8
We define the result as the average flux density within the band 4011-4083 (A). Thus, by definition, 38.2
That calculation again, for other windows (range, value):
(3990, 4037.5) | 37.1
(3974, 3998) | 32.1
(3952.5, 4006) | 31.2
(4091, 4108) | 31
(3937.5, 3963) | 34.4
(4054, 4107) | 36.2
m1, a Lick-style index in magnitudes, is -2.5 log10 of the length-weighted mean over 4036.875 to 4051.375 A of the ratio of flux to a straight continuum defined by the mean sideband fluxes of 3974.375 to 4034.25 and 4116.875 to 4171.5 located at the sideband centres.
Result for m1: -0.12 mag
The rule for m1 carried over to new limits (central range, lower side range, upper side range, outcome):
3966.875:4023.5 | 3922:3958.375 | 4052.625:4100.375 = 0.02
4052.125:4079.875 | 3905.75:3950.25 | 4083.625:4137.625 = -0.09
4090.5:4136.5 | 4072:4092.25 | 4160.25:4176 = 0.08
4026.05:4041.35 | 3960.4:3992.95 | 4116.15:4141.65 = -0.18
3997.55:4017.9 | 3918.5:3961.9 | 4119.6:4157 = -0.10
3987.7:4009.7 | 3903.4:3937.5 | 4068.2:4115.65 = -0.06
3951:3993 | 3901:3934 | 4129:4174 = 0.14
